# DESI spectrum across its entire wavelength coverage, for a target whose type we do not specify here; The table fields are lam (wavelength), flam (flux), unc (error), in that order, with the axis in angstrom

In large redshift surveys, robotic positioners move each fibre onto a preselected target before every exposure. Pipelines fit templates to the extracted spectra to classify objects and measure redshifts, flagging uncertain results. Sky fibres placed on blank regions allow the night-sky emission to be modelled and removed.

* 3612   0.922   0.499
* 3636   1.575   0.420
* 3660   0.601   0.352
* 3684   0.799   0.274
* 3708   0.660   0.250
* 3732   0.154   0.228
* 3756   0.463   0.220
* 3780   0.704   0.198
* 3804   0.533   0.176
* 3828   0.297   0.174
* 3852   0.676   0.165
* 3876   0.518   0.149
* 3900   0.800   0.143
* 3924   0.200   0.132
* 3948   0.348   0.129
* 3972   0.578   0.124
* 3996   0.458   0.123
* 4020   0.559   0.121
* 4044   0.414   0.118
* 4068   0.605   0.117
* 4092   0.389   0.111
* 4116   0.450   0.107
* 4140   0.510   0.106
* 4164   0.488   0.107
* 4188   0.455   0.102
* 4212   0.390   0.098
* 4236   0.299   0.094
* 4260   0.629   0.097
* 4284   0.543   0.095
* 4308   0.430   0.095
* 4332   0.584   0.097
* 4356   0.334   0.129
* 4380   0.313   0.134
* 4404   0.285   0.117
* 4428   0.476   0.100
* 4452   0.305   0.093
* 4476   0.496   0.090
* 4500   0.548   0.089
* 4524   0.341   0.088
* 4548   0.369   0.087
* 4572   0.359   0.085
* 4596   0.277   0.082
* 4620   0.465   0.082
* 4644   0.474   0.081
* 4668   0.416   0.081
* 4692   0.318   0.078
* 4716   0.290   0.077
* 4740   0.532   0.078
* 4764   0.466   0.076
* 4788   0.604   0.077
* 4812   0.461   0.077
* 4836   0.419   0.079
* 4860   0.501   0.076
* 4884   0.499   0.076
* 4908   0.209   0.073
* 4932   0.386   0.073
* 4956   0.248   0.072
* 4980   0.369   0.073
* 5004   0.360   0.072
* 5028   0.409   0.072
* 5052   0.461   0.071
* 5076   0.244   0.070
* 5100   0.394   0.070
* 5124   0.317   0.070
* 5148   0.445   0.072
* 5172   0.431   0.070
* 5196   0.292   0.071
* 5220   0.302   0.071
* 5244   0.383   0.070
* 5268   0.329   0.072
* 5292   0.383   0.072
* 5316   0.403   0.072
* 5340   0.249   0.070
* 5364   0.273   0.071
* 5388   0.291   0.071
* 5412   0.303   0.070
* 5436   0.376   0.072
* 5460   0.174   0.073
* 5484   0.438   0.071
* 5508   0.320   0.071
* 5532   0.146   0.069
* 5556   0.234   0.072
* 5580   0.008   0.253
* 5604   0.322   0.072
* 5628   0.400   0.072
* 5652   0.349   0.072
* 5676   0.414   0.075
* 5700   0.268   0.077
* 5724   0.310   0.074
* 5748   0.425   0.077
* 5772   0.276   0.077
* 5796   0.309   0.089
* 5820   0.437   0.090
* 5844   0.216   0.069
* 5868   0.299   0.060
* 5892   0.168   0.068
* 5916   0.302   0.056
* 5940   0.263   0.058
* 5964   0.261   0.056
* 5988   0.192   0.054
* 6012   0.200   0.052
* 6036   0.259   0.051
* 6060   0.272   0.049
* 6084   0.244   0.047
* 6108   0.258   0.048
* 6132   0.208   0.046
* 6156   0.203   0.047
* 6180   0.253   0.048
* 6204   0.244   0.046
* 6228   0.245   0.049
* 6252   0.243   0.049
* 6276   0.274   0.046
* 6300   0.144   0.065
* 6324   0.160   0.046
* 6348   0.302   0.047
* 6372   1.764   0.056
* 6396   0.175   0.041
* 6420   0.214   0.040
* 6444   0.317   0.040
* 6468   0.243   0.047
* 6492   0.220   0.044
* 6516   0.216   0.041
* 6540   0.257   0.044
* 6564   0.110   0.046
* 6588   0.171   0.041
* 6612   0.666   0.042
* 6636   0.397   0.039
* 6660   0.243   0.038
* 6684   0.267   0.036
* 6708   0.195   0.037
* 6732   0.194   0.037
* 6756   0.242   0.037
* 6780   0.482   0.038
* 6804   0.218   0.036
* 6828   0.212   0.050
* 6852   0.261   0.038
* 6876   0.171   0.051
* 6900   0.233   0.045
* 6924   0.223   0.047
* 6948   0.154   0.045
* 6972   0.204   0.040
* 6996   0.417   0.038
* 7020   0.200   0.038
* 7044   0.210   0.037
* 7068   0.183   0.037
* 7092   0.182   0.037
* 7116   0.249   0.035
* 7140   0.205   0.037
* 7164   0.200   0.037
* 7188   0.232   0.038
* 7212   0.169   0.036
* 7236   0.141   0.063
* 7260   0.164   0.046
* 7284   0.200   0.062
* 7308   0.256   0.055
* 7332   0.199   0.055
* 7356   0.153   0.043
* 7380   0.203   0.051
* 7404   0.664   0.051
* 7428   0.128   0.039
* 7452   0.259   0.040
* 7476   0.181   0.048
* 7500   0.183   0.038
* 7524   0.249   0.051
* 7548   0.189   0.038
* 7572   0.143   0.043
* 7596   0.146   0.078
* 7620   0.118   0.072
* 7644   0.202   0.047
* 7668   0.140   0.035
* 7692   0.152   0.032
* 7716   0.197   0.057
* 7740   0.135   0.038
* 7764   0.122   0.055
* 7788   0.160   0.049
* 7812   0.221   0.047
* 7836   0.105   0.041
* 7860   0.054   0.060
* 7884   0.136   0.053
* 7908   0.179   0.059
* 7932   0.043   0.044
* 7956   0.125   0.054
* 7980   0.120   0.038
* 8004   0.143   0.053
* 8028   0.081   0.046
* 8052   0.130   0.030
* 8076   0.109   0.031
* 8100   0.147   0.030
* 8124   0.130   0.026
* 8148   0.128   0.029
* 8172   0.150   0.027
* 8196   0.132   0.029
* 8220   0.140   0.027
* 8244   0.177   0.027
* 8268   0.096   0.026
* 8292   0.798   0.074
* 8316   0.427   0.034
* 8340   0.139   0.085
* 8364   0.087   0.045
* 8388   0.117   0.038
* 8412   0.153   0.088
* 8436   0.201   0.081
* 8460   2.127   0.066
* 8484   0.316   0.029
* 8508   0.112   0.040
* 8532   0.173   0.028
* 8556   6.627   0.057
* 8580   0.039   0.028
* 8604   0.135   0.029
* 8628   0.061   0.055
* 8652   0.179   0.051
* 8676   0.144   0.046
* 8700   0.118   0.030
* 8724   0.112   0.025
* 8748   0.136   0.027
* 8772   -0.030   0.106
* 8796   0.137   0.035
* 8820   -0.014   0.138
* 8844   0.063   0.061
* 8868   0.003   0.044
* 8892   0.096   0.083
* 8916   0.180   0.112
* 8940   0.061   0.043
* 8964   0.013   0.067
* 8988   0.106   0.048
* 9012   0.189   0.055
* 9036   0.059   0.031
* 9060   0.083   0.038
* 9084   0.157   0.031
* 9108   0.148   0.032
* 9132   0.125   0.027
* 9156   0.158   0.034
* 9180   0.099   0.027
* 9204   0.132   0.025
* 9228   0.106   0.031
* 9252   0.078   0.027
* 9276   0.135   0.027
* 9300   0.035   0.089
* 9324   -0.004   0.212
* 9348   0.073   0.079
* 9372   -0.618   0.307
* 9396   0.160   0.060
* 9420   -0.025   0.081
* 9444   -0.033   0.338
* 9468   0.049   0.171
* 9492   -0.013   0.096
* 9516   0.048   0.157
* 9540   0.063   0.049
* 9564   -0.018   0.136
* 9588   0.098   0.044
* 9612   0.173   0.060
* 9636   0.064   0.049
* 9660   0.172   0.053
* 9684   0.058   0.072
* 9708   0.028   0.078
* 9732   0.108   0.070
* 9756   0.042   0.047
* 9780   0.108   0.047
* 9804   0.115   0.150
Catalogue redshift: 0.707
